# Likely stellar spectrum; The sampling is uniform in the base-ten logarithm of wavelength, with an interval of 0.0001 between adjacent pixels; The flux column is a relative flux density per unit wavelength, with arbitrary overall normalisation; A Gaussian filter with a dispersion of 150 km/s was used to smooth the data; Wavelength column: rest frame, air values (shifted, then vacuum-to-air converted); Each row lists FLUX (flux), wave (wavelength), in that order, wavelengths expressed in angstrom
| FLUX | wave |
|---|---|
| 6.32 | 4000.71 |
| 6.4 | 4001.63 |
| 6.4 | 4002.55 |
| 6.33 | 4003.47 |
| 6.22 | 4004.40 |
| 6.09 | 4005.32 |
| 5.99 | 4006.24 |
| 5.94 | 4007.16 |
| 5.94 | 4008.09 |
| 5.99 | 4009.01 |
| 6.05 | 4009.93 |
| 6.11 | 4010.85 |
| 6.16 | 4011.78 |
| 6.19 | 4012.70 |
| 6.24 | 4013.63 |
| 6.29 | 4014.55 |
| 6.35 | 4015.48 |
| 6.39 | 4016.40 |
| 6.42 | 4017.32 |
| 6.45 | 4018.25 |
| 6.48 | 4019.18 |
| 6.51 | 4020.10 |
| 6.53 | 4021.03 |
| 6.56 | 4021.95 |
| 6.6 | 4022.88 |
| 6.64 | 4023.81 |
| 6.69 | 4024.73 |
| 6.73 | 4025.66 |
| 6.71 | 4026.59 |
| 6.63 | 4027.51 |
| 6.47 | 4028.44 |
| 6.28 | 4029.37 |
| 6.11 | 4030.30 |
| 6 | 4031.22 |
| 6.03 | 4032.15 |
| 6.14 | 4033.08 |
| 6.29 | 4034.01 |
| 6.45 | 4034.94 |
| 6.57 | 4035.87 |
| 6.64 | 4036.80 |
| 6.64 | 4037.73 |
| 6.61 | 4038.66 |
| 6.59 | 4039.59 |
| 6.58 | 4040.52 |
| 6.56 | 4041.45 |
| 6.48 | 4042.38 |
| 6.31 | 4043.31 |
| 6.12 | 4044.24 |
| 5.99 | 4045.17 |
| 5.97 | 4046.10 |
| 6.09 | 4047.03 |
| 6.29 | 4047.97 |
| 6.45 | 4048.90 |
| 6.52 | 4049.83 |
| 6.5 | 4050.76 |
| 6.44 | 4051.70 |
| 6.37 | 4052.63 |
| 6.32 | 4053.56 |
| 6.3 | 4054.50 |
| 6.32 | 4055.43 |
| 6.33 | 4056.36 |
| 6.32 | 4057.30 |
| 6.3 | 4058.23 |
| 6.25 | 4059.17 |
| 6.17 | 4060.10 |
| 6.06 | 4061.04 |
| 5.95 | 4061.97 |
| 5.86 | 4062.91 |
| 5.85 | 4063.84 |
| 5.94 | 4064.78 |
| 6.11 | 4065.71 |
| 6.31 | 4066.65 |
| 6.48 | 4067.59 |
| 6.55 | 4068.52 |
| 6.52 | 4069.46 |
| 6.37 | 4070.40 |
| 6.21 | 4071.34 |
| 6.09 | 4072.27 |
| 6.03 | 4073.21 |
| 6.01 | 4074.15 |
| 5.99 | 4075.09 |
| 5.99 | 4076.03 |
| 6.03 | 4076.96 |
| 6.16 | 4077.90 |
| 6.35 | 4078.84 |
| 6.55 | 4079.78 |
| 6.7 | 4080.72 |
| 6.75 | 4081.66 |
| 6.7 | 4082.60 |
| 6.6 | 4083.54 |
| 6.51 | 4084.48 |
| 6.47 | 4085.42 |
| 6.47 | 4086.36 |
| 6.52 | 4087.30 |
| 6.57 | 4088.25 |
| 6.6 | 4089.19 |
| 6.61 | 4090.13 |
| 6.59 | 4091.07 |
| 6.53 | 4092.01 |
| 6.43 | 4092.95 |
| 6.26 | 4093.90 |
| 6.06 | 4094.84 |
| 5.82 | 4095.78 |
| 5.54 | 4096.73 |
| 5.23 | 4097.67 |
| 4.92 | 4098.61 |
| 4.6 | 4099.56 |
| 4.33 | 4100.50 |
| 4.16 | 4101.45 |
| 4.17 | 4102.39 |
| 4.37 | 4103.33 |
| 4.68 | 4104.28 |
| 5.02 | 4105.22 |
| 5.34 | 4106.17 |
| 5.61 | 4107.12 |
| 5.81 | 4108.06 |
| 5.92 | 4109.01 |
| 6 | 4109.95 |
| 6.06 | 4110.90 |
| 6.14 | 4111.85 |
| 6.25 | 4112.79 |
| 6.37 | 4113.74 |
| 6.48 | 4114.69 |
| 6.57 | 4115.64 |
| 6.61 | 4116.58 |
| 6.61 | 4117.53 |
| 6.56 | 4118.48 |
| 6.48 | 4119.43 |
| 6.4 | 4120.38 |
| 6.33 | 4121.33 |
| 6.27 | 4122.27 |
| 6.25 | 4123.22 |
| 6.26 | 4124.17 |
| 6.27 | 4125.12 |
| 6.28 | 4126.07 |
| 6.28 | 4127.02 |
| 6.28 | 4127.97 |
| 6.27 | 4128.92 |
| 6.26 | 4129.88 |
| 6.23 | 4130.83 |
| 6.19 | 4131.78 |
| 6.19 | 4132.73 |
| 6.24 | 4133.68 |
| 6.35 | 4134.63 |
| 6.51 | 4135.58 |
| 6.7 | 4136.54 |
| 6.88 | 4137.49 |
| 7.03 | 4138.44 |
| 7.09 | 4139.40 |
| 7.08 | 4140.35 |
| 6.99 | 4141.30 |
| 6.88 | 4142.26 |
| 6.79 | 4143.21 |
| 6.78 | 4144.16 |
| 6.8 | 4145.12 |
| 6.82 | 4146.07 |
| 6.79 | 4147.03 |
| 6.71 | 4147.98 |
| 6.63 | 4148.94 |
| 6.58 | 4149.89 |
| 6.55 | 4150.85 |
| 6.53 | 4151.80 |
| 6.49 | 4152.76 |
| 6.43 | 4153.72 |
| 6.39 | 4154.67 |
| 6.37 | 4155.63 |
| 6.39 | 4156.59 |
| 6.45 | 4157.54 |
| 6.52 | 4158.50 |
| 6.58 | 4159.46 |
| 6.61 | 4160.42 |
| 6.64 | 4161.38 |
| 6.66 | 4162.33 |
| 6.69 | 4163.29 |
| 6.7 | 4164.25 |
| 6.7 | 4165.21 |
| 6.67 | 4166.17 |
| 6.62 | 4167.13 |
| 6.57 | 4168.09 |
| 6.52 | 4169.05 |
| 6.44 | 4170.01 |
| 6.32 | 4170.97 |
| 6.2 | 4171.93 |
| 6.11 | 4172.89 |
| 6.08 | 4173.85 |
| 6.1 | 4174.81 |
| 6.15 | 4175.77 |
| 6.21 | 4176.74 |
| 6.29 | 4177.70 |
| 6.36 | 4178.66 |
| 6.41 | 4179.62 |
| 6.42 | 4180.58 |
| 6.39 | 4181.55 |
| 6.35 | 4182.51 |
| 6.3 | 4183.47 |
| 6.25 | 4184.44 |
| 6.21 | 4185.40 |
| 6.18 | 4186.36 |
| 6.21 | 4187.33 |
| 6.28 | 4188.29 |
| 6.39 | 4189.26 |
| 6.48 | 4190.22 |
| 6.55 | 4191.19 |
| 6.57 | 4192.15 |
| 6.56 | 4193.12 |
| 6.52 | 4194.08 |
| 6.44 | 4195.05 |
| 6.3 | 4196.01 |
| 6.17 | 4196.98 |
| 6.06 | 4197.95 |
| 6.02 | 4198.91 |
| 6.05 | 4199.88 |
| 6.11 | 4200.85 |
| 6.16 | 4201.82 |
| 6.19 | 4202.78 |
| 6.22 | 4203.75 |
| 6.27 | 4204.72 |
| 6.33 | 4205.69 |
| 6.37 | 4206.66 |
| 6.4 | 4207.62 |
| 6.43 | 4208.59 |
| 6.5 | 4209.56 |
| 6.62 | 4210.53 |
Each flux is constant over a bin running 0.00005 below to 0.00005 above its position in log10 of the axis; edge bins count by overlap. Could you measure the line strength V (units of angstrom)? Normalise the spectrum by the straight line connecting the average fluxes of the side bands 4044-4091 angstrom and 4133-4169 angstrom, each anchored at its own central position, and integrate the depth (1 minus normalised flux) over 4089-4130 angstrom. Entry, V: 3.7 angstrom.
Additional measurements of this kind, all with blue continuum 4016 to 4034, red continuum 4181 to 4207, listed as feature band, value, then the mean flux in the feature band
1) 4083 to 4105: 2.2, 5.74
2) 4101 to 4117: 1.9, 5.62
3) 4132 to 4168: -1.8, 6.64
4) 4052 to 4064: 0.4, 6.2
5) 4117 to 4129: 0.0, 6.35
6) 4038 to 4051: 0.1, 6.37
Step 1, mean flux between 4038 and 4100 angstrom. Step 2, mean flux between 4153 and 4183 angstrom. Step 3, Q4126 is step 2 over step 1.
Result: 1.0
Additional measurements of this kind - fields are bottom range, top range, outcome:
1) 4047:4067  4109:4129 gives 1.02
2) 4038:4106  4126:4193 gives 1.06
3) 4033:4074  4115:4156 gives 1.04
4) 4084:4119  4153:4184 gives 1.10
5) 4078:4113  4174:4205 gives 1.07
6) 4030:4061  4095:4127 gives 0.91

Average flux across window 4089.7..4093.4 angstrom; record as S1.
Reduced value 6.55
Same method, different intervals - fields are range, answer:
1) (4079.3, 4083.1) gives 6.67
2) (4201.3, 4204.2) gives 6.19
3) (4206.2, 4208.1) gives 6.41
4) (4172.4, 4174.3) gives 6.1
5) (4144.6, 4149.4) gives 6.74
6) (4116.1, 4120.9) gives 6.53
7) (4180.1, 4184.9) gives 6.33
